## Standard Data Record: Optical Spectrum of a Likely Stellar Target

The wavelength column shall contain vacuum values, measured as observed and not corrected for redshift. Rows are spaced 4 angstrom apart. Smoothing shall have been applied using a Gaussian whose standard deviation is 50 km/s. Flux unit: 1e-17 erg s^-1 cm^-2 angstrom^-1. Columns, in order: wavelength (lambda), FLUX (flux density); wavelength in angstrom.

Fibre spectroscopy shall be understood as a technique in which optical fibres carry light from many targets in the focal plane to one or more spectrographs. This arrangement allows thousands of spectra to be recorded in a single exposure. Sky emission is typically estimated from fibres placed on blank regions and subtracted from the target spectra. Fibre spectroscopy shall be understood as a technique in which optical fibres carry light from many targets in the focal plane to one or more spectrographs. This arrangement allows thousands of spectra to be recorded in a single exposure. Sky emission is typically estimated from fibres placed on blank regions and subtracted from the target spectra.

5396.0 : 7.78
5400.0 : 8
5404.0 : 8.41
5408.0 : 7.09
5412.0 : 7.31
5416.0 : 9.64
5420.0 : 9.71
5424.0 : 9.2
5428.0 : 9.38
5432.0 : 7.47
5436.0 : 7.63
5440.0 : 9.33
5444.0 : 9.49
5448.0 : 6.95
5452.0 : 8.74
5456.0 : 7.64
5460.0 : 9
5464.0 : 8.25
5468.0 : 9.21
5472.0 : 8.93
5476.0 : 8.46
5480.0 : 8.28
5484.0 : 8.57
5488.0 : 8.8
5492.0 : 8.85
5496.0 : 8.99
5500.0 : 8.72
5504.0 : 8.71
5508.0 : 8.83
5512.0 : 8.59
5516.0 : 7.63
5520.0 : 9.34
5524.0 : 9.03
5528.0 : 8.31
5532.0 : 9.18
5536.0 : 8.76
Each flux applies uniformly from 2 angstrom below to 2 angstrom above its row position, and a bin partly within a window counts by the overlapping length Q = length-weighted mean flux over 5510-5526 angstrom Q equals 8.65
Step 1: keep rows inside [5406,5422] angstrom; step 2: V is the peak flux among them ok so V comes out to 9.71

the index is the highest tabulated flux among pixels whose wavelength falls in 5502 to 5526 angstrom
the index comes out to 9.34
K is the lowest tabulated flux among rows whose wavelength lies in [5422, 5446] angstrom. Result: 7.47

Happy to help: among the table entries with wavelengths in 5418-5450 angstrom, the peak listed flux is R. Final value 9.71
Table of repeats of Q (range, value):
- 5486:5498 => 8.88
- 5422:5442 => 8.6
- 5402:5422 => 8.43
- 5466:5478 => 8.87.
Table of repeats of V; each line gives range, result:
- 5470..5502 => 8.99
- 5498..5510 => 8.83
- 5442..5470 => 9.49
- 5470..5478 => 8.93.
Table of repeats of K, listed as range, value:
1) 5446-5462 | 6.95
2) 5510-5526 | 7.63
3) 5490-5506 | 8.71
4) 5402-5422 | 7.09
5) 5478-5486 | 8.28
